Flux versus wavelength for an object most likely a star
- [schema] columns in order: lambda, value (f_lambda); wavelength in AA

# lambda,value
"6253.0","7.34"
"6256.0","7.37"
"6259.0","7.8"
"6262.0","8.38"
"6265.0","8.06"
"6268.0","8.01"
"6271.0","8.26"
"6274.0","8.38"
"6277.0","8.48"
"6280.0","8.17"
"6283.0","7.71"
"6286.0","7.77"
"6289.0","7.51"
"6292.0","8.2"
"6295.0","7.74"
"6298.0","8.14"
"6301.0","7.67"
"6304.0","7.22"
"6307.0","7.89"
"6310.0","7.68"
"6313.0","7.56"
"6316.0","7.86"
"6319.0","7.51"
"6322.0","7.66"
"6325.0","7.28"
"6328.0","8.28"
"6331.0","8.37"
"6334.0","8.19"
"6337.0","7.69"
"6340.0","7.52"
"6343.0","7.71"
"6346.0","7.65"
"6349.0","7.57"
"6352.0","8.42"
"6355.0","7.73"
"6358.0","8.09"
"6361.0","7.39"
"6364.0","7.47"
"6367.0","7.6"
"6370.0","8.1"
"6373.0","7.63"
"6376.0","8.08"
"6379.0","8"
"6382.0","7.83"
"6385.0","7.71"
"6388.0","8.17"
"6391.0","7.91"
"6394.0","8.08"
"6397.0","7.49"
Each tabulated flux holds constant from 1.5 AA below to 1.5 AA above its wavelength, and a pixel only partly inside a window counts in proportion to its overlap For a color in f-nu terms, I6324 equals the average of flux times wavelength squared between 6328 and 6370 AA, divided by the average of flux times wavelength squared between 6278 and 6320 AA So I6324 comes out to 1.02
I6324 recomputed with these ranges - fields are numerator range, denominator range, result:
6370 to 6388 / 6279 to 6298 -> 1.03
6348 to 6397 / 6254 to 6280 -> 1.00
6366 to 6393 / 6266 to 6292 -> 1.01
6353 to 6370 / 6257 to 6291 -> 0.99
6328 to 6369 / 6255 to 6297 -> 1.00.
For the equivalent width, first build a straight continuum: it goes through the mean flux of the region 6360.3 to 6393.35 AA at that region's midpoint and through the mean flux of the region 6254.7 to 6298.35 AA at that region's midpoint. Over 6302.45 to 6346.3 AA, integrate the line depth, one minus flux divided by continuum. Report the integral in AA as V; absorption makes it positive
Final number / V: 1.0 AA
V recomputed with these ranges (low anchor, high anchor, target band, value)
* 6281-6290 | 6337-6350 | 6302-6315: 0.12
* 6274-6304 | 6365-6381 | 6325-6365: 0.25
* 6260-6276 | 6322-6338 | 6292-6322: 1.20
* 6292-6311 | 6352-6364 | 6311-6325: 0.29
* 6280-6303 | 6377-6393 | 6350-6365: 0.15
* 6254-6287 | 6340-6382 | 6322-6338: -0.14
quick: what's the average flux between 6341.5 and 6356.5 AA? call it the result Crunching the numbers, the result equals 7.82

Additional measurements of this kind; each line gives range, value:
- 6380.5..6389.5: 7.9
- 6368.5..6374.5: 7.86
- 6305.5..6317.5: 7.75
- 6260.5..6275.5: 8.22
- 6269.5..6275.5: 8.32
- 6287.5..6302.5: 7.85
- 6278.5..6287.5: 7.88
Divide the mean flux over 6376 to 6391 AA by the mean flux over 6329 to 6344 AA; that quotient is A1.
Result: 1.0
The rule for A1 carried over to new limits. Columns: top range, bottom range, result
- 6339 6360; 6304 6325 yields 1.02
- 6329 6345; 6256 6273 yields 0.98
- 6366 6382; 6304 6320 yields 1.03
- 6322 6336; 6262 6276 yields 0.97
